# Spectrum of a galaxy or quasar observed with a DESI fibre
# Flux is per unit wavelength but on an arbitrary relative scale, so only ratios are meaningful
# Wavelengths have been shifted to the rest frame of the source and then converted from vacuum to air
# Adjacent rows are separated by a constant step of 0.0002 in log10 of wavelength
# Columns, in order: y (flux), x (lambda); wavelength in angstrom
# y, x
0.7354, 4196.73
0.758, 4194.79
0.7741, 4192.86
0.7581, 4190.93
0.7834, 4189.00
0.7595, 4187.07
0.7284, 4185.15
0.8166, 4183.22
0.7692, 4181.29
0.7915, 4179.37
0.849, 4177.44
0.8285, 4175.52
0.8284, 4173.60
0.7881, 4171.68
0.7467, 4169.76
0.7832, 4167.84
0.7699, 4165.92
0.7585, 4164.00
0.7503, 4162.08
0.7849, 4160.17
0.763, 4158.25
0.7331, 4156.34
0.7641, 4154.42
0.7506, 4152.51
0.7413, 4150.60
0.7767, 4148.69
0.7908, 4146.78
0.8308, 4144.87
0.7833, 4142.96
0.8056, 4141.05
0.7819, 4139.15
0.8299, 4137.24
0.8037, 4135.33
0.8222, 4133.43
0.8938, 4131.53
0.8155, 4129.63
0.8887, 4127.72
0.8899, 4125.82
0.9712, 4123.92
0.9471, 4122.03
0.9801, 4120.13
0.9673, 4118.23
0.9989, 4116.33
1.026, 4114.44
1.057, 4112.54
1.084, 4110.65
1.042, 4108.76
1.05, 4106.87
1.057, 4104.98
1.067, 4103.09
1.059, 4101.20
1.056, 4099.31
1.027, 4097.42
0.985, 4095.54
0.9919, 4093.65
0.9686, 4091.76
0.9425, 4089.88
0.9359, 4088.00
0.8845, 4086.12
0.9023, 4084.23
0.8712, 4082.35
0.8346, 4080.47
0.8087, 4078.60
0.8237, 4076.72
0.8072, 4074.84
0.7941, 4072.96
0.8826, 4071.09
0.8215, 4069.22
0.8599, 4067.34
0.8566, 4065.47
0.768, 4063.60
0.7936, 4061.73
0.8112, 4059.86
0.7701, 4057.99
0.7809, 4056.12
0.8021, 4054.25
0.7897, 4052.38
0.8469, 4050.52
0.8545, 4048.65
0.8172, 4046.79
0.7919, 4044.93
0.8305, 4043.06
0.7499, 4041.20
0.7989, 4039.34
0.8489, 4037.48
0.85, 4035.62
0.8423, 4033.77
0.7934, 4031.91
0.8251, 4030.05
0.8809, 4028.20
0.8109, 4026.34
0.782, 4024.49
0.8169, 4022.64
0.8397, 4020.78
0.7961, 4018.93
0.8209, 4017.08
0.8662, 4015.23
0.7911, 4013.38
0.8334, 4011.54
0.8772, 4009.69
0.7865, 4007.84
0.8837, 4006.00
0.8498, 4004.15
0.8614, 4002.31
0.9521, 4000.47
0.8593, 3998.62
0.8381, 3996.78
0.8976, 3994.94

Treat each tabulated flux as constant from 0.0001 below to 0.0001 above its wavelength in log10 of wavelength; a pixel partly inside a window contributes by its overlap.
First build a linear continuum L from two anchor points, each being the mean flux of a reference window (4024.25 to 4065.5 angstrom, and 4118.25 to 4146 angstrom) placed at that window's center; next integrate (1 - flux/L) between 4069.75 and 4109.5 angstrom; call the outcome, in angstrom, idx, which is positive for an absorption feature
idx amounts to -4.8 angstrom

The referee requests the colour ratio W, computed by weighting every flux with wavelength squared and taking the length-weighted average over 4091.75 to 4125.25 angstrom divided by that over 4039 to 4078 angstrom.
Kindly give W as 1.29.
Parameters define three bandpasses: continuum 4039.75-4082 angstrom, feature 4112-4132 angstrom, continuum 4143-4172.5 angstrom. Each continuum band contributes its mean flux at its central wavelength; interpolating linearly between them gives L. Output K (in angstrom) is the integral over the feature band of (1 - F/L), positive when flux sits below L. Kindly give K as -4.1 angstrom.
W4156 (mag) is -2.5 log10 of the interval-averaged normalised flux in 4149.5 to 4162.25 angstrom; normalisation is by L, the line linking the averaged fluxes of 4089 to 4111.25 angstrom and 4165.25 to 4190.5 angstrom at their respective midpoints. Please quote 0.13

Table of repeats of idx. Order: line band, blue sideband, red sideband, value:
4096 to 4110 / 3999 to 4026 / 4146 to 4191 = -4.3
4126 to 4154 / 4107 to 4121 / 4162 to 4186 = 3.4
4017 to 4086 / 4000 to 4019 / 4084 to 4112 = 7.5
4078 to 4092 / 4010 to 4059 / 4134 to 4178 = -1.5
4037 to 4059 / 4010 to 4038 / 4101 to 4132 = 1.6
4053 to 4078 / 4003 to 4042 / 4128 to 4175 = 0.0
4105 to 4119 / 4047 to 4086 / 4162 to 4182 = -3.9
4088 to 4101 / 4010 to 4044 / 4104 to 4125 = -0.3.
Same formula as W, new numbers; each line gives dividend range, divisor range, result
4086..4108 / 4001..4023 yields 1.25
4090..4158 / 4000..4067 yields 1.16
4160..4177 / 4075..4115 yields 0.84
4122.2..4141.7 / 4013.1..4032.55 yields 1.10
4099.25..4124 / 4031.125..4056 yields 1.30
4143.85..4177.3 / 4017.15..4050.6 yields 1.01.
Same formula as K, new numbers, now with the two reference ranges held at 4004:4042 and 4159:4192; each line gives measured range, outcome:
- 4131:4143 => -0.4 angstrom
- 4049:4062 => 0.2 angstrom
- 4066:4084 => -0.6 angstrom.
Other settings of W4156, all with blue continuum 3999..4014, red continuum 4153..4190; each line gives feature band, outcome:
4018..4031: 0.03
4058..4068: 0.02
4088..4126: -0.24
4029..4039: 0.02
